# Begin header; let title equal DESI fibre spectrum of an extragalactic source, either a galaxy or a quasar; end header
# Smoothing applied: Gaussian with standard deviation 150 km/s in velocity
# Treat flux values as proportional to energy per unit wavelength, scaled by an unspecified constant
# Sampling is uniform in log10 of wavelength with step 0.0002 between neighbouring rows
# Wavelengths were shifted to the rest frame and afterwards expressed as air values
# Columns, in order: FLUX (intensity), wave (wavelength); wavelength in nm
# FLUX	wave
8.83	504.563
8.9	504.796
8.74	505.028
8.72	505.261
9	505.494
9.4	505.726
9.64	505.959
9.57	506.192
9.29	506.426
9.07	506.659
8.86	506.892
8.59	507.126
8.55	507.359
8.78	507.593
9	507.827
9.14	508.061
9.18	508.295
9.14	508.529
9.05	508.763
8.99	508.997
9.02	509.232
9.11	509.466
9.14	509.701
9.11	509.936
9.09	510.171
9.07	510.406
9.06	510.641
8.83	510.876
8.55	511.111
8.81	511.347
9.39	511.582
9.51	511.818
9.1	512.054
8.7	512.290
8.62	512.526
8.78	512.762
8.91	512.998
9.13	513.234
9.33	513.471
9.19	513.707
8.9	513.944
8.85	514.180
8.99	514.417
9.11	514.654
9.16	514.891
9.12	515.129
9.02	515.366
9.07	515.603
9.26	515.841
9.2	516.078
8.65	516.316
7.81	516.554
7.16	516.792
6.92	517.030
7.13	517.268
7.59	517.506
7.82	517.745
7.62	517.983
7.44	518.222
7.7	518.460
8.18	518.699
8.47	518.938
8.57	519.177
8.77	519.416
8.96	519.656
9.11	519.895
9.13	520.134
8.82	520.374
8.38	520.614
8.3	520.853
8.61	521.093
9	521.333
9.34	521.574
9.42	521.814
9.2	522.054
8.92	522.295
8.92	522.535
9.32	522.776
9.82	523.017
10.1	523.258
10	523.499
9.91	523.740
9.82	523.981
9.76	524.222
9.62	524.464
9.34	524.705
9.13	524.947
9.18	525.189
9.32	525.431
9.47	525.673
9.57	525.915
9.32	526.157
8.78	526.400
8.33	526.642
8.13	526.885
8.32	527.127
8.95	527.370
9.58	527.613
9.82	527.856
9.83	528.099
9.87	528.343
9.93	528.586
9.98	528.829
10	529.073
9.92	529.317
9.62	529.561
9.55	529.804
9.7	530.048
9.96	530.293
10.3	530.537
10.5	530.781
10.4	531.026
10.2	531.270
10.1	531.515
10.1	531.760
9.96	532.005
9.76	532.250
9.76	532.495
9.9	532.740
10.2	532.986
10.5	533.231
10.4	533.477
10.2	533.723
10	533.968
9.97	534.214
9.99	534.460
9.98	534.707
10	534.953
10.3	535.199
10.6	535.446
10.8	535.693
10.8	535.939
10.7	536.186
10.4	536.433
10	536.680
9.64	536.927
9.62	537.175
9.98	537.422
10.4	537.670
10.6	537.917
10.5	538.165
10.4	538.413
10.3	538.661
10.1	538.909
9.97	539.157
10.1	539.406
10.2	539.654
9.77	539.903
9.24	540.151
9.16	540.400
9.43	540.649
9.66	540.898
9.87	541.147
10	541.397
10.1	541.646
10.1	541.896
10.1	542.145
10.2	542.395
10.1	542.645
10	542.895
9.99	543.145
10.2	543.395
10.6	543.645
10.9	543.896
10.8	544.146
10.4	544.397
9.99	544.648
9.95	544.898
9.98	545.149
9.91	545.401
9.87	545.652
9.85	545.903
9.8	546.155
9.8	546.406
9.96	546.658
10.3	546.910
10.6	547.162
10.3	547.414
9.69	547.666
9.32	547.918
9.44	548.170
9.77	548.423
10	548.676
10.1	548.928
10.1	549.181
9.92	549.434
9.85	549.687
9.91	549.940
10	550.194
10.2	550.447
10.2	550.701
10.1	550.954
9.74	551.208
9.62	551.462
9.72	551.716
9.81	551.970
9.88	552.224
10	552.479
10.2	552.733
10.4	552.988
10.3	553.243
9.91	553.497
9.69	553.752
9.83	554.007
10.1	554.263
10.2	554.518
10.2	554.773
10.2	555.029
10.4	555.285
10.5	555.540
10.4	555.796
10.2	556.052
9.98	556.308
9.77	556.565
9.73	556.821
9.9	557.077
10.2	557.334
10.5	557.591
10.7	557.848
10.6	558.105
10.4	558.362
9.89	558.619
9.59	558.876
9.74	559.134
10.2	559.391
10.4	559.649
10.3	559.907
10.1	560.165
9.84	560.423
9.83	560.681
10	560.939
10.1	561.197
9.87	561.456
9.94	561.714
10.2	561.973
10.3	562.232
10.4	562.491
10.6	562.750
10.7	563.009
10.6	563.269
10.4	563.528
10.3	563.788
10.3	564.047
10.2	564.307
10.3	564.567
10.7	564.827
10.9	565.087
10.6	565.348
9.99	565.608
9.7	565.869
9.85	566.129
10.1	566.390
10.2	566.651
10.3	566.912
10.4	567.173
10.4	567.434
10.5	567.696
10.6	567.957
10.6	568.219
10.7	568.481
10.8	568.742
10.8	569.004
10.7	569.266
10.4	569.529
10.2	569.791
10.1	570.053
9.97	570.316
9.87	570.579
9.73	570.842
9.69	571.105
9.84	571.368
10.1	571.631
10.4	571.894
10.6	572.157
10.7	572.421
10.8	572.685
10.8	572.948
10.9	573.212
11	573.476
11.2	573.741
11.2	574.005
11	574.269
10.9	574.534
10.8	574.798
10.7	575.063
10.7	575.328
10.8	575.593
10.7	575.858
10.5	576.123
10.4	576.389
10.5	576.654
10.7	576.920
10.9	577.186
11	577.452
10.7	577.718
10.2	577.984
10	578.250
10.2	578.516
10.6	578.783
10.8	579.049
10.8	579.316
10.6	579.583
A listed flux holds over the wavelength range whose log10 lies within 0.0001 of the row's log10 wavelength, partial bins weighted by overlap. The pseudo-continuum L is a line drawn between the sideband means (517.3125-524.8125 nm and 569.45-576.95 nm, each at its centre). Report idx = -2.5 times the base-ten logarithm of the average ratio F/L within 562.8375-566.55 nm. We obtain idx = -0.01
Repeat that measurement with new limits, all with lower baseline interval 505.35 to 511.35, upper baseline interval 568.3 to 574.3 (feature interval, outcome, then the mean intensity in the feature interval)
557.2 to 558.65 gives -0.02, 10.4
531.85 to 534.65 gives -0.05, 10.1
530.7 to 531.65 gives -0.08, 10.3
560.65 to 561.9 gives 0.03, 9.97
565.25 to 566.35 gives 0.04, 10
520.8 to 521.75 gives 0.06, 8.88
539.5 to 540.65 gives 0.02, 9.59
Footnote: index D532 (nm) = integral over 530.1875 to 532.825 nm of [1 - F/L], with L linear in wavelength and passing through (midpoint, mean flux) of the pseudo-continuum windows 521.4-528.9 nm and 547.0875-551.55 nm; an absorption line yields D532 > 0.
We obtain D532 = -0.16 nm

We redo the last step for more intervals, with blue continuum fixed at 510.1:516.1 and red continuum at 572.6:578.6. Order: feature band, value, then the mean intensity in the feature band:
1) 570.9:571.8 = 0.061 nm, 9.89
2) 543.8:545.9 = -0.065 nm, 10.2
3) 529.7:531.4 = -0.106 nm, 10.1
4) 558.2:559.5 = 0.037 nm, 9.98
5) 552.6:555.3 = 0.005 nm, 10.1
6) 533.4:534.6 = -0.063 nm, 10.1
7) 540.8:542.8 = -0.044 nm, 10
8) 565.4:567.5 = 0.070 nm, 10.1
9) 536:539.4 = -0.180 nm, 10.2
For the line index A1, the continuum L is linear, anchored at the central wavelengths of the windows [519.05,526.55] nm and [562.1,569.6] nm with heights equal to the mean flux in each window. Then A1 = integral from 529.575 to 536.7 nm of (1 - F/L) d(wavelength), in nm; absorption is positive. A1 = -0.49 nm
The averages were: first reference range 9.22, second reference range 10.4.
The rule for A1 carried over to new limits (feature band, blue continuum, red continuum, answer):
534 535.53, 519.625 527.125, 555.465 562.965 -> -0.10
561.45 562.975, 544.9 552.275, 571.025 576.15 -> 0.01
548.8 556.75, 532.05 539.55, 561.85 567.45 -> 0.18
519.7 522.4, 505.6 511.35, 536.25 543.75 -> 0.15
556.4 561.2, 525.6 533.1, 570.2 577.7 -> 0.09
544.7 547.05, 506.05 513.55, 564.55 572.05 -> -0.03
